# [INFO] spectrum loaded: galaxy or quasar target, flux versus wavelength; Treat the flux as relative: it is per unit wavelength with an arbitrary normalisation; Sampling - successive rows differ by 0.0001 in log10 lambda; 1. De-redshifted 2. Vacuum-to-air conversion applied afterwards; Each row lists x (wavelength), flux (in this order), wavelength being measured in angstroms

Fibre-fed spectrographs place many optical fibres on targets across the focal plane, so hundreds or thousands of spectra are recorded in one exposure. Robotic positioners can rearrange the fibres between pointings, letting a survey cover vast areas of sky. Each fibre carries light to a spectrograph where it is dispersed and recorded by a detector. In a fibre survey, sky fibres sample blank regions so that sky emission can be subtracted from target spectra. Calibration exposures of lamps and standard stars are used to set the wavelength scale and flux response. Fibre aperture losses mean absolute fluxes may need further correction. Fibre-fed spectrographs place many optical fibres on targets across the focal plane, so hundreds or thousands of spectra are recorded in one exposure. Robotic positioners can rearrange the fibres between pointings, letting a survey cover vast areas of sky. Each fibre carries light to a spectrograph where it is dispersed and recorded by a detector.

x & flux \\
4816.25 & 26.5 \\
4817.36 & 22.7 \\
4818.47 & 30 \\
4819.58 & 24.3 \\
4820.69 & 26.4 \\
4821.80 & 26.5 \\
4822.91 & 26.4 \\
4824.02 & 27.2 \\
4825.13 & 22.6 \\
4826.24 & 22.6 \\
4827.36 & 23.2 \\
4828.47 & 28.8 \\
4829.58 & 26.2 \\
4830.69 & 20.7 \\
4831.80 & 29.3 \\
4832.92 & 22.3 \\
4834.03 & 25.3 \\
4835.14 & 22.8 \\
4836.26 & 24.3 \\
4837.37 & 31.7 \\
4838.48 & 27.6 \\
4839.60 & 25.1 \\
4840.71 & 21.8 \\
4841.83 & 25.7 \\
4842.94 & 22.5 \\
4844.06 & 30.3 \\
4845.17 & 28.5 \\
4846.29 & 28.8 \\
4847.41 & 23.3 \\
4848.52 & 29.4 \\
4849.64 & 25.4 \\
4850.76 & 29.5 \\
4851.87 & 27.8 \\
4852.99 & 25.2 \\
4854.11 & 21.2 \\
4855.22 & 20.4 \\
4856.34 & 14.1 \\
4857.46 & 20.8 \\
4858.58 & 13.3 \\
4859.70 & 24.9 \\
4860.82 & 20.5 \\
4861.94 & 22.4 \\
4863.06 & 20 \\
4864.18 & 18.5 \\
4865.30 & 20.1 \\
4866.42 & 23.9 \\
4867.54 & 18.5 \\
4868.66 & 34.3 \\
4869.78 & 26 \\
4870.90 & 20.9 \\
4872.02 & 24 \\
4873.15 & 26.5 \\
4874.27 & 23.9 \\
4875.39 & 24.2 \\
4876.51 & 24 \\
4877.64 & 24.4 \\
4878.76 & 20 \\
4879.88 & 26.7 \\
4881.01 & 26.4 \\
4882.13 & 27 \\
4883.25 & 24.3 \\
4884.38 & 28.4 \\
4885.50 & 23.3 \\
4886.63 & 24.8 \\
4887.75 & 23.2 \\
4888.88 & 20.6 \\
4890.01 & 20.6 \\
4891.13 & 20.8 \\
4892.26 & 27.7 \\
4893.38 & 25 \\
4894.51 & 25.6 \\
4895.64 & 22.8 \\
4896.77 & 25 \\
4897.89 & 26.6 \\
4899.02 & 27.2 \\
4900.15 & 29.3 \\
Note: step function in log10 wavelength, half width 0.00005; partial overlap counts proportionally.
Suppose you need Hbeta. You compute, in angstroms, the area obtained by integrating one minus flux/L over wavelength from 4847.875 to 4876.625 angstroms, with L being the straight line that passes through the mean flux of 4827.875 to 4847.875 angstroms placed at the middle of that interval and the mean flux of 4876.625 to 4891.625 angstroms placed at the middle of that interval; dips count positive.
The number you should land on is 2.0 angstroms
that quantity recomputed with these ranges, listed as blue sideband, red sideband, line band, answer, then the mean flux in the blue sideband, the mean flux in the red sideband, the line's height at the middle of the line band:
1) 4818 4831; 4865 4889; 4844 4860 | 0.6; 25.5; 24.5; 24.9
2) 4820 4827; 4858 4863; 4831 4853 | -3.5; 25.2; 20.2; 22.7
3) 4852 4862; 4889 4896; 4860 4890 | -2.2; 20.5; 23.6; 22.1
